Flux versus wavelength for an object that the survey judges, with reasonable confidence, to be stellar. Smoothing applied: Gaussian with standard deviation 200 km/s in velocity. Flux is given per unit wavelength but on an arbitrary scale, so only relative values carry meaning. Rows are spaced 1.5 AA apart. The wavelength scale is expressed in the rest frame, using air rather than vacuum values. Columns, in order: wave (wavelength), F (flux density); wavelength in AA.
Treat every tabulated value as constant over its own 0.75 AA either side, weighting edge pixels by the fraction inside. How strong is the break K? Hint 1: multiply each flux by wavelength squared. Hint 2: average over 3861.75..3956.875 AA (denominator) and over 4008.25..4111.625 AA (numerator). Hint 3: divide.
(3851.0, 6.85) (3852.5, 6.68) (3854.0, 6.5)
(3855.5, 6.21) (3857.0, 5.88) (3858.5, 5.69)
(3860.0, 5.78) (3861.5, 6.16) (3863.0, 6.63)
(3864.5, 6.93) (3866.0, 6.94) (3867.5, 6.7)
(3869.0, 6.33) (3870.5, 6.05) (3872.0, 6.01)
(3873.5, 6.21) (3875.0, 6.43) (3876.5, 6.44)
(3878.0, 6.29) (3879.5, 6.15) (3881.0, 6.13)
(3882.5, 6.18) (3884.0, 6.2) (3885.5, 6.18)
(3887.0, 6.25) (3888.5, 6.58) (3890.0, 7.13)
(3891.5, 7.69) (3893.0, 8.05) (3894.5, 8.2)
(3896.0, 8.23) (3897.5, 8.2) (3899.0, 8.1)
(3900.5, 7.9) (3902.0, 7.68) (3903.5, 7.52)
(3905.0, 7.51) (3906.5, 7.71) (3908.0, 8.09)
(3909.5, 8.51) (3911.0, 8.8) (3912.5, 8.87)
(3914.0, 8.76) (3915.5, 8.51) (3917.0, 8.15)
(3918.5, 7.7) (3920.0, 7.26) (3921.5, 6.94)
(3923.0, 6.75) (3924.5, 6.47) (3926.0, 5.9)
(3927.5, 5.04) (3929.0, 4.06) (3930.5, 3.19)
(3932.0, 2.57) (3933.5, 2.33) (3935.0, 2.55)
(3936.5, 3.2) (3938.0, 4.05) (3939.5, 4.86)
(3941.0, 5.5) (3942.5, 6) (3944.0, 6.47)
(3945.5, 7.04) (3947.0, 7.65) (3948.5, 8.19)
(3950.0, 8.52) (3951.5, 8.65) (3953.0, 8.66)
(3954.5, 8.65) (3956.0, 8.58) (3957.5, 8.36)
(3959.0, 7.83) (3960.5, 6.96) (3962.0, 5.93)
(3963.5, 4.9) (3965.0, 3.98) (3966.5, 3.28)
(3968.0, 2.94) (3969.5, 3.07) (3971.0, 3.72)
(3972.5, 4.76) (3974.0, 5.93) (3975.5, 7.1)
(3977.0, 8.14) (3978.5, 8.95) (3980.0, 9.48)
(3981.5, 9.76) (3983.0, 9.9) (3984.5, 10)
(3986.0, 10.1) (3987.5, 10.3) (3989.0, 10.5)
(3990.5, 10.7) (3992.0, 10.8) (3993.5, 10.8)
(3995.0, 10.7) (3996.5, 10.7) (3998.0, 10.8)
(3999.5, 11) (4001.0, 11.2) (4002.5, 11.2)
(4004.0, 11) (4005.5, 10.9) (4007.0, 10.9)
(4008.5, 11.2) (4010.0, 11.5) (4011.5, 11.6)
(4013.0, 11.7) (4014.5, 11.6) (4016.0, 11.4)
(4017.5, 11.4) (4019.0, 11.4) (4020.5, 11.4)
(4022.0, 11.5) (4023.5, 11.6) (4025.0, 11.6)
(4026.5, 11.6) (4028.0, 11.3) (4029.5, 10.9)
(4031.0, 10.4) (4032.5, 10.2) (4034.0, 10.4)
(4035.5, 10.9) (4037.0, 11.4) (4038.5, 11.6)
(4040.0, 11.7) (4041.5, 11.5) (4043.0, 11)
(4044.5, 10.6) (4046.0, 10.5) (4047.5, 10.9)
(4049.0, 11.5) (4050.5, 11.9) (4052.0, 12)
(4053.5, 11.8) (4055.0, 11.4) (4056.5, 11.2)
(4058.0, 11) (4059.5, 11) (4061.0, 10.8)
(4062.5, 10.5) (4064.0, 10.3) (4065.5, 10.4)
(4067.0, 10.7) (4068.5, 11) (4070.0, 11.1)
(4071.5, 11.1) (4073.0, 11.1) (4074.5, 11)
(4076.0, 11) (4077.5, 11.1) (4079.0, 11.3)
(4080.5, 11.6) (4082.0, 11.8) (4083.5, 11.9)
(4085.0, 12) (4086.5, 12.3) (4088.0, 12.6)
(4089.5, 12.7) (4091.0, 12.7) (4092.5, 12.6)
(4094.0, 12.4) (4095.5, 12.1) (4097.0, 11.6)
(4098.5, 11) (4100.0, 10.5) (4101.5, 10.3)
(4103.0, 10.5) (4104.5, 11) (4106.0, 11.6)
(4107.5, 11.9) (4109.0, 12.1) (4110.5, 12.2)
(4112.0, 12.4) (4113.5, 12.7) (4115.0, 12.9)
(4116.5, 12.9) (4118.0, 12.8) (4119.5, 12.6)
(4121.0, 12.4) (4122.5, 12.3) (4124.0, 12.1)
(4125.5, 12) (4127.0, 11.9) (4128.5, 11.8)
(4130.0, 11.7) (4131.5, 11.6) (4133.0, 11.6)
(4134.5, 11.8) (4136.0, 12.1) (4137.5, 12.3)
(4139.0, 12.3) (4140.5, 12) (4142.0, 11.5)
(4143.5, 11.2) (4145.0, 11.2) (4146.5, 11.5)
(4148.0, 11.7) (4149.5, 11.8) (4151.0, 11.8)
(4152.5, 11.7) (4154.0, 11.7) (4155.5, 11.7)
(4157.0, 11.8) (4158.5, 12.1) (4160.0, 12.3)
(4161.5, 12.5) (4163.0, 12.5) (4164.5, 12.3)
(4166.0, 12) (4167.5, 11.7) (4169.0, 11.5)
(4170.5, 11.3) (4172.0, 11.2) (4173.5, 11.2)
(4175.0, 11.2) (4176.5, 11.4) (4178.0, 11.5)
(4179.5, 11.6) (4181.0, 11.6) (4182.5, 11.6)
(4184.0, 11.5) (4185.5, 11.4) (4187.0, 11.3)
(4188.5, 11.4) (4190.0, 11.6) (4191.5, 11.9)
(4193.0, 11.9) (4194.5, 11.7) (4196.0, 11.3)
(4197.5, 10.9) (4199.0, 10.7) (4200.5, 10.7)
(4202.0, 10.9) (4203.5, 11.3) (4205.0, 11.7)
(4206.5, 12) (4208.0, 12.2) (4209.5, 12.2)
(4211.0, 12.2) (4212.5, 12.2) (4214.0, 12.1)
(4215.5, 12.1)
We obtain 1.82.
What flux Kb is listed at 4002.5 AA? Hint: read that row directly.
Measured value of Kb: 11.2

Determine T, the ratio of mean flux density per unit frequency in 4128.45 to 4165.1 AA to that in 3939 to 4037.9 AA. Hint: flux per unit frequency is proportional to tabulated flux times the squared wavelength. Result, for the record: 1.40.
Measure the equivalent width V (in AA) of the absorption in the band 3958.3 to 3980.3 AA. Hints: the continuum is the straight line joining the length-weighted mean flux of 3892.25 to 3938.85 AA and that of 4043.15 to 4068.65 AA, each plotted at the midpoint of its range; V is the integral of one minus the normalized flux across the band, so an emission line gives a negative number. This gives 6.9 AA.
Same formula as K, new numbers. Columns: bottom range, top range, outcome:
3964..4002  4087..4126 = 1.53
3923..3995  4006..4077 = 1.71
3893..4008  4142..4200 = 1.71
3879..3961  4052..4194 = 1.88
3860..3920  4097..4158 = 1.84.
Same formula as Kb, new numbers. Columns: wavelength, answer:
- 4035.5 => 10.9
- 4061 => 10.8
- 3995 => 10.7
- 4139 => 12.3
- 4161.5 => 12.5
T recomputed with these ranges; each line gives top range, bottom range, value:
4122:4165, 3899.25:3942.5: 2.11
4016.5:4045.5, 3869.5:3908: 1.71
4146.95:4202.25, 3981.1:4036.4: 1.15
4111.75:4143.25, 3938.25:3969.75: 2.04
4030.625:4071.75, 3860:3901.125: 1.77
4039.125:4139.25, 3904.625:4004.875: 1.67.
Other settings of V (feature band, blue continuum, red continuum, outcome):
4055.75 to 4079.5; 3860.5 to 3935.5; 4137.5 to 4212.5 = -2.86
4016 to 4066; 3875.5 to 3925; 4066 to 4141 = -3.32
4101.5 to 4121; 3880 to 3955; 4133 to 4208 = -2.92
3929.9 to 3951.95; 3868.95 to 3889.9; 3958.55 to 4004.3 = 6.33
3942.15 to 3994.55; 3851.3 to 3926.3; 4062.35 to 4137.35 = 7.07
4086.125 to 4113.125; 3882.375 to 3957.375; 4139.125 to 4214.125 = -4.25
